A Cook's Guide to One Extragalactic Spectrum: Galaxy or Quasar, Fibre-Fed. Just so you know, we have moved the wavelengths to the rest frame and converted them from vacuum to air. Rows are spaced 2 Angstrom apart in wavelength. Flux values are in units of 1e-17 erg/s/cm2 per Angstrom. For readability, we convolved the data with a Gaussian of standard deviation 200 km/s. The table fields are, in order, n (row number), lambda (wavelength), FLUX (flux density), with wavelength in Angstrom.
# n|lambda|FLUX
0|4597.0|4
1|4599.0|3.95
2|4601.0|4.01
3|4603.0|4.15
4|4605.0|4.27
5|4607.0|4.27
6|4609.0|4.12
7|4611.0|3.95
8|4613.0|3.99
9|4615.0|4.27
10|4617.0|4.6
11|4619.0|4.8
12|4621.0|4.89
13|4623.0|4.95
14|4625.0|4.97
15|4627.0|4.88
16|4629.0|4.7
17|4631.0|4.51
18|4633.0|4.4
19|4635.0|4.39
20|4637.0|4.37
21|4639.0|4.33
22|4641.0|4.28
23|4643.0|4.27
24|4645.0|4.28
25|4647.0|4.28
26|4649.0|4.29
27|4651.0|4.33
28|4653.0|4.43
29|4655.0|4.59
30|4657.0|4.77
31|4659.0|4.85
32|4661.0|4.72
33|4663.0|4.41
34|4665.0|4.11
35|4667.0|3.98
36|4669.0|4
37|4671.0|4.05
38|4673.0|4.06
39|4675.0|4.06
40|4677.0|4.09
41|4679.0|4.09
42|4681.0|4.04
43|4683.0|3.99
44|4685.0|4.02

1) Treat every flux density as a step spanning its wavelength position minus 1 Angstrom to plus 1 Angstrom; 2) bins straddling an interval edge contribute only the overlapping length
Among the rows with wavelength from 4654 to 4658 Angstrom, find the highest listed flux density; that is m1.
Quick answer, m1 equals 4.77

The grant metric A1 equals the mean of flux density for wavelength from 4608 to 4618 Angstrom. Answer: 4.19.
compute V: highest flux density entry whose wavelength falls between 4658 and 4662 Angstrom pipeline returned 4.85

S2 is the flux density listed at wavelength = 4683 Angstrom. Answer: 3.99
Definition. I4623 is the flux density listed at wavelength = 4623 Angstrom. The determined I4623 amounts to 4.95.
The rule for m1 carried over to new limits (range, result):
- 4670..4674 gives 4.06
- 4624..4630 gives 4.97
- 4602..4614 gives 4.27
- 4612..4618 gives 4.6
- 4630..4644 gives 4.51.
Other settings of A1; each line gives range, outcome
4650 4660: 4.59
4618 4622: 4.84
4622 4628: 4.93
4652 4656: 4.51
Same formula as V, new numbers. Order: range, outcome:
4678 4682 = 4.09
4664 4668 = 4.11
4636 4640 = 4.37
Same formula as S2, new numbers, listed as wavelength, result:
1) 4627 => 4.88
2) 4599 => 3.95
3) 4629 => 4.7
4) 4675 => 4.06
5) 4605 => 4.27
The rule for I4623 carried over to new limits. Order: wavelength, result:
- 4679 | 4.09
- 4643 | 4.27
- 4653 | 4.43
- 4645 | 4.28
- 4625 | 4.97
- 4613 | 3.99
